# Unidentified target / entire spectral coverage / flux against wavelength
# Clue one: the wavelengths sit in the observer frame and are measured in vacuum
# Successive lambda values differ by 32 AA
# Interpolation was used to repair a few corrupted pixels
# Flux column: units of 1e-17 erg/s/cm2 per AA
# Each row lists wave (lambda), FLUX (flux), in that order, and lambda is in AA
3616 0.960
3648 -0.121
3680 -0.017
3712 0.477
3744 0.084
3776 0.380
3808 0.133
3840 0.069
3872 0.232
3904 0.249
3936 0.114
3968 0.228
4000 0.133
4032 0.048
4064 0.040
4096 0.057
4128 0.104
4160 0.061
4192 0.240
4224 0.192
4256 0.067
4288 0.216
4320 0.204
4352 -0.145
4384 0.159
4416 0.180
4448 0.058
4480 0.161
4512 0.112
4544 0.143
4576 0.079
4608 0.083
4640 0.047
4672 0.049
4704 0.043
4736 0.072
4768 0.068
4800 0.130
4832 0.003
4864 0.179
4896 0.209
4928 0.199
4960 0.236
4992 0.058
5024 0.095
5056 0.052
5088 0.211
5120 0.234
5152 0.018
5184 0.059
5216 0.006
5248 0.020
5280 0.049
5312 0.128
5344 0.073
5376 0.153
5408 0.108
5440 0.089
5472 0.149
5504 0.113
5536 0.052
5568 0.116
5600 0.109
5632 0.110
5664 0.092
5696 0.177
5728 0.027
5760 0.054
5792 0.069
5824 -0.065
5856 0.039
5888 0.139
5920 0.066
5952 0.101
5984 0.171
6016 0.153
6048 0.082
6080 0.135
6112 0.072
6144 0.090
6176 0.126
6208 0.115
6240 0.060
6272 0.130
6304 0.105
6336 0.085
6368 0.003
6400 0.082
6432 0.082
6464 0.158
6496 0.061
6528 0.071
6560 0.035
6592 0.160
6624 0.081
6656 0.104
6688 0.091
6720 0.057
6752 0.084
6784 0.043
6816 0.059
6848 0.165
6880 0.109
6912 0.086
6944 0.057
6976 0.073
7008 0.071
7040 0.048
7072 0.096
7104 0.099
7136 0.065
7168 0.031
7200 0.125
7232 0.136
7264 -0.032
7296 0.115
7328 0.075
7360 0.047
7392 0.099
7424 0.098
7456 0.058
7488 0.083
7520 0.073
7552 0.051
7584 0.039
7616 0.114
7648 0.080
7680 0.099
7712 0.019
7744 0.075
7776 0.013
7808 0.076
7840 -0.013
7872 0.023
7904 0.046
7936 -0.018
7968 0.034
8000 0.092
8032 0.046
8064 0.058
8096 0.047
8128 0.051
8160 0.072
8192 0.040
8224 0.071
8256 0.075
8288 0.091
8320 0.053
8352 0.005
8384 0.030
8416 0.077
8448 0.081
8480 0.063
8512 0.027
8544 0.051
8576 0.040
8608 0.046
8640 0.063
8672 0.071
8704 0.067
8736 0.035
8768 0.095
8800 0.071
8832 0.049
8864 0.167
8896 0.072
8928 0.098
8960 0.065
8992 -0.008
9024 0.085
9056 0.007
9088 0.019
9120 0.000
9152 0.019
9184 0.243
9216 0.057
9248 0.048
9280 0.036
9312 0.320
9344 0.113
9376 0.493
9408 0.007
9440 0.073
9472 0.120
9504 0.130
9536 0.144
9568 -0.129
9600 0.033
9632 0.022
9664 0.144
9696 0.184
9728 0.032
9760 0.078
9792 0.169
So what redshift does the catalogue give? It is 1.47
